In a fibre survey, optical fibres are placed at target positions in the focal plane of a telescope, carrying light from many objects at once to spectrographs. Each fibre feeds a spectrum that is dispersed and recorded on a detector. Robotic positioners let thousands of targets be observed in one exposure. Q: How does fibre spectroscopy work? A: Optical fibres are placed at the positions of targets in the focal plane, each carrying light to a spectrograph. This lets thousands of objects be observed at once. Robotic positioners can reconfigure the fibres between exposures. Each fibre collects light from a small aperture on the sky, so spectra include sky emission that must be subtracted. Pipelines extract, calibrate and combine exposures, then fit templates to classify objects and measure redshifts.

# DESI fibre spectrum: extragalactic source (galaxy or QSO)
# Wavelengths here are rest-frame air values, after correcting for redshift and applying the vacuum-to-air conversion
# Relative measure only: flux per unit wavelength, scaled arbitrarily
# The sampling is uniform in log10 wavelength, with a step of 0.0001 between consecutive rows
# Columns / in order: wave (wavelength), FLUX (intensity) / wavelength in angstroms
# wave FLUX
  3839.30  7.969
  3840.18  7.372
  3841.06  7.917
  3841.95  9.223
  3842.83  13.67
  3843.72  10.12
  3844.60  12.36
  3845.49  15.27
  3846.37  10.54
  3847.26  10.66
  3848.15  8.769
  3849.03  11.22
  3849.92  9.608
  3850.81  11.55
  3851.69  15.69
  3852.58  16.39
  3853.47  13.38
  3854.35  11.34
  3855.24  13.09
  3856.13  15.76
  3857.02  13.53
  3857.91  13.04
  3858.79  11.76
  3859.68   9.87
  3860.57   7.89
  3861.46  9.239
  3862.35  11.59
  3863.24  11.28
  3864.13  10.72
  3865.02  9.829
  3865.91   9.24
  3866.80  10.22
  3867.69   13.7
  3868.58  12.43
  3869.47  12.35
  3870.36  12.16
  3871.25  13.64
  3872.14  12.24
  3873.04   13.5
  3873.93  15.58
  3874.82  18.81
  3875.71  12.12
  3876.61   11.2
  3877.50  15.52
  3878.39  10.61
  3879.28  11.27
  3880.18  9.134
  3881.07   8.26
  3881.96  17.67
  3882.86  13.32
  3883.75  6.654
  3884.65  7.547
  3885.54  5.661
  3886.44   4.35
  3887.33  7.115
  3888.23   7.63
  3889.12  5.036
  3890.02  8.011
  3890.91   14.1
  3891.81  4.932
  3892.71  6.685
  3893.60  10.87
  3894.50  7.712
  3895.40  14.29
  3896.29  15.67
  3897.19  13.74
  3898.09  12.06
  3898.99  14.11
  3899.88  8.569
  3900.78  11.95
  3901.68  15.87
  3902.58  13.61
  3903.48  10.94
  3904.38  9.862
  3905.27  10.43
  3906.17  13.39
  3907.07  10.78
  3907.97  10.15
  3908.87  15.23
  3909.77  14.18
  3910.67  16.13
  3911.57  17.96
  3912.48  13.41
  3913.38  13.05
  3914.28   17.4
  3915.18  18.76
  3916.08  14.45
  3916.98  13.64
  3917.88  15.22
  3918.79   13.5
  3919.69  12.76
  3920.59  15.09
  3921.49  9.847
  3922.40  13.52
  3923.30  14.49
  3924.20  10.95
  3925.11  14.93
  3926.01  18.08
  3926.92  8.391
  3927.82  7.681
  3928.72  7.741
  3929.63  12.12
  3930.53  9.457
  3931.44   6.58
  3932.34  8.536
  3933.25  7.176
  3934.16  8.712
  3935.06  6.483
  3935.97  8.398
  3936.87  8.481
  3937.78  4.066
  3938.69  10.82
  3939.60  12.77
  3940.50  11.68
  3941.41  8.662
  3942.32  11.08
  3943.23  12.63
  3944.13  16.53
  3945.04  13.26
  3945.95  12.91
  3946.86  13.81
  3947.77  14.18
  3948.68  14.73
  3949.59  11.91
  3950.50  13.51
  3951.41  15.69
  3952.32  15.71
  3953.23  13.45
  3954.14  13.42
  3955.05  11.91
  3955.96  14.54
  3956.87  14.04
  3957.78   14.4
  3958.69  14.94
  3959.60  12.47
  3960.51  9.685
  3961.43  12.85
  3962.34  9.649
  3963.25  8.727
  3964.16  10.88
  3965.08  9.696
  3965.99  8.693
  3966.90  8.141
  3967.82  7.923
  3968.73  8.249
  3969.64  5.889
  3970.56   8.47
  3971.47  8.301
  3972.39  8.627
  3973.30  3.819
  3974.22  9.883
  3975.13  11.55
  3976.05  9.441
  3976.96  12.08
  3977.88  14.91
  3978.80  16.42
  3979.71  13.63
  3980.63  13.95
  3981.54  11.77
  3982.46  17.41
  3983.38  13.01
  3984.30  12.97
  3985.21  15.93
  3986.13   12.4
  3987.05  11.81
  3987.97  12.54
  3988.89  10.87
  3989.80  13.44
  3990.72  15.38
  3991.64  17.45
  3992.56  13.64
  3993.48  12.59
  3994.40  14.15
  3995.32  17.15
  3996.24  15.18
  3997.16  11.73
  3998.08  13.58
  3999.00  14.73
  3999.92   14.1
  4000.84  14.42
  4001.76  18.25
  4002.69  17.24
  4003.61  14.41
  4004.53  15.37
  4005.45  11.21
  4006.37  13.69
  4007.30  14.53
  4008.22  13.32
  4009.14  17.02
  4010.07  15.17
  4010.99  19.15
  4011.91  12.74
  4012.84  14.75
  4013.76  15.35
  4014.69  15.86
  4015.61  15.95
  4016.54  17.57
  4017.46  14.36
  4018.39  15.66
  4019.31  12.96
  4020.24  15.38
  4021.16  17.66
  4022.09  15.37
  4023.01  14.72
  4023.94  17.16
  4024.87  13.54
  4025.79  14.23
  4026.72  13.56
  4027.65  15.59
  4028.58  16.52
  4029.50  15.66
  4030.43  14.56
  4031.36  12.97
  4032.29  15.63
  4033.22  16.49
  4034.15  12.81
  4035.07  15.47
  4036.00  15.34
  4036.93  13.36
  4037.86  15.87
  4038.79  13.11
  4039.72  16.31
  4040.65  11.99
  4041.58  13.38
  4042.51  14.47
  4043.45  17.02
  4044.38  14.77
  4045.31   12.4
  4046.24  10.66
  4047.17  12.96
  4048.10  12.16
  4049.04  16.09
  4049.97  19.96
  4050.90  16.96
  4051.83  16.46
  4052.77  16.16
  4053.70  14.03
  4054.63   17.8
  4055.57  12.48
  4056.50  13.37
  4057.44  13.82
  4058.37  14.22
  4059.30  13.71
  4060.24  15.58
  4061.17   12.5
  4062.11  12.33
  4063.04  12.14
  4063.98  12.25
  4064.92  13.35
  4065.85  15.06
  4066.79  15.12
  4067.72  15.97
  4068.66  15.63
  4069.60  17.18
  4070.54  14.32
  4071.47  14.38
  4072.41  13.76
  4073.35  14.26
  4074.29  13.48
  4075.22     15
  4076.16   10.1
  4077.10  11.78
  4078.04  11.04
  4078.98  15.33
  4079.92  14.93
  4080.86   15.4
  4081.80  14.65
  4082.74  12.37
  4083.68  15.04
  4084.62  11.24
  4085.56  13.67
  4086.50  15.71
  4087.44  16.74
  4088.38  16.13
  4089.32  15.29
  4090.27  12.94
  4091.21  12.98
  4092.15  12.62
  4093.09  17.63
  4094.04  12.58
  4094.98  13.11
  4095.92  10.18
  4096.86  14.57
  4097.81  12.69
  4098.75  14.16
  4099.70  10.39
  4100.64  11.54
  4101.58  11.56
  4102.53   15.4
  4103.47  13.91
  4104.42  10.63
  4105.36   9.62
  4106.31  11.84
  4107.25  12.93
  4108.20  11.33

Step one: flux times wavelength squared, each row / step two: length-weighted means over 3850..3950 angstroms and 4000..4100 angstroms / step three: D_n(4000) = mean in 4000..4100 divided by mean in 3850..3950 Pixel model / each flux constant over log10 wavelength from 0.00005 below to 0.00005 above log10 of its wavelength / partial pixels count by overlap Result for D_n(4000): 1.3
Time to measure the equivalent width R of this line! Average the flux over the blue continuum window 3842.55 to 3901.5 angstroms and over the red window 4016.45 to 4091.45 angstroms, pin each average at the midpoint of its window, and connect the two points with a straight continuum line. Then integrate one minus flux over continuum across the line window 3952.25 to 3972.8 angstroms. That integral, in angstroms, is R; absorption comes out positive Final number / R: 3.3 angstroms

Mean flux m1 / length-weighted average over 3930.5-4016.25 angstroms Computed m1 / 12.5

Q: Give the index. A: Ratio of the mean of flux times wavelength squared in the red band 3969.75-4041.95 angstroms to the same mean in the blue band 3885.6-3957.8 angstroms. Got 1.2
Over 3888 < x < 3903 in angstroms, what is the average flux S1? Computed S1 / 10.9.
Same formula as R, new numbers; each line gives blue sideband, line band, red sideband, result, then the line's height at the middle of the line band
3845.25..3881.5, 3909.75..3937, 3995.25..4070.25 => 1.69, 13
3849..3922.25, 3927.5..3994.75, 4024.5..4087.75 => 7.94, 13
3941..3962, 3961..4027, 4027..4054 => 3.75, 14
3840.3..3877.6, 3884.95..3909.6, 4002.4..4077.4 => 4.11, 12.6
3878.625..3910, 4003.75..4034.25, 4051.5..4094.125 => -4.58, 13.1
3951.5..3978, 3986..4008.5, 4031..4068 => -3.66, 12.2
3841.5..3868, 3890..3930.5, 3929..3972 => -4.83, 11.3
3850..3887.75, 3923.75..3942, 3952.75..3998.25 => 3.53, 11.9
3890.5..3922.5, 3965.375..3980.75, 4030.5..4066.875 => 4.16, 13.6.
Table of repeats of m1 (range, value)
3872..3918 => 11.9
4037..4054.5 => 14.7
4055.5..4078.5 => 13.7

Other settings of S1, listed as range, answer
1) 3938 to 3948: 12.3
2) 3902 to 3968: 12.1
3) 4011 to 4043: 15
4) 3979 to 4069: 14.6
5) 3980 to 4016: 14.5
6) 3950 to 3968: 12.1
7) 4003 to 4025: 15.2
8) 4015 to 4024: 15.6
